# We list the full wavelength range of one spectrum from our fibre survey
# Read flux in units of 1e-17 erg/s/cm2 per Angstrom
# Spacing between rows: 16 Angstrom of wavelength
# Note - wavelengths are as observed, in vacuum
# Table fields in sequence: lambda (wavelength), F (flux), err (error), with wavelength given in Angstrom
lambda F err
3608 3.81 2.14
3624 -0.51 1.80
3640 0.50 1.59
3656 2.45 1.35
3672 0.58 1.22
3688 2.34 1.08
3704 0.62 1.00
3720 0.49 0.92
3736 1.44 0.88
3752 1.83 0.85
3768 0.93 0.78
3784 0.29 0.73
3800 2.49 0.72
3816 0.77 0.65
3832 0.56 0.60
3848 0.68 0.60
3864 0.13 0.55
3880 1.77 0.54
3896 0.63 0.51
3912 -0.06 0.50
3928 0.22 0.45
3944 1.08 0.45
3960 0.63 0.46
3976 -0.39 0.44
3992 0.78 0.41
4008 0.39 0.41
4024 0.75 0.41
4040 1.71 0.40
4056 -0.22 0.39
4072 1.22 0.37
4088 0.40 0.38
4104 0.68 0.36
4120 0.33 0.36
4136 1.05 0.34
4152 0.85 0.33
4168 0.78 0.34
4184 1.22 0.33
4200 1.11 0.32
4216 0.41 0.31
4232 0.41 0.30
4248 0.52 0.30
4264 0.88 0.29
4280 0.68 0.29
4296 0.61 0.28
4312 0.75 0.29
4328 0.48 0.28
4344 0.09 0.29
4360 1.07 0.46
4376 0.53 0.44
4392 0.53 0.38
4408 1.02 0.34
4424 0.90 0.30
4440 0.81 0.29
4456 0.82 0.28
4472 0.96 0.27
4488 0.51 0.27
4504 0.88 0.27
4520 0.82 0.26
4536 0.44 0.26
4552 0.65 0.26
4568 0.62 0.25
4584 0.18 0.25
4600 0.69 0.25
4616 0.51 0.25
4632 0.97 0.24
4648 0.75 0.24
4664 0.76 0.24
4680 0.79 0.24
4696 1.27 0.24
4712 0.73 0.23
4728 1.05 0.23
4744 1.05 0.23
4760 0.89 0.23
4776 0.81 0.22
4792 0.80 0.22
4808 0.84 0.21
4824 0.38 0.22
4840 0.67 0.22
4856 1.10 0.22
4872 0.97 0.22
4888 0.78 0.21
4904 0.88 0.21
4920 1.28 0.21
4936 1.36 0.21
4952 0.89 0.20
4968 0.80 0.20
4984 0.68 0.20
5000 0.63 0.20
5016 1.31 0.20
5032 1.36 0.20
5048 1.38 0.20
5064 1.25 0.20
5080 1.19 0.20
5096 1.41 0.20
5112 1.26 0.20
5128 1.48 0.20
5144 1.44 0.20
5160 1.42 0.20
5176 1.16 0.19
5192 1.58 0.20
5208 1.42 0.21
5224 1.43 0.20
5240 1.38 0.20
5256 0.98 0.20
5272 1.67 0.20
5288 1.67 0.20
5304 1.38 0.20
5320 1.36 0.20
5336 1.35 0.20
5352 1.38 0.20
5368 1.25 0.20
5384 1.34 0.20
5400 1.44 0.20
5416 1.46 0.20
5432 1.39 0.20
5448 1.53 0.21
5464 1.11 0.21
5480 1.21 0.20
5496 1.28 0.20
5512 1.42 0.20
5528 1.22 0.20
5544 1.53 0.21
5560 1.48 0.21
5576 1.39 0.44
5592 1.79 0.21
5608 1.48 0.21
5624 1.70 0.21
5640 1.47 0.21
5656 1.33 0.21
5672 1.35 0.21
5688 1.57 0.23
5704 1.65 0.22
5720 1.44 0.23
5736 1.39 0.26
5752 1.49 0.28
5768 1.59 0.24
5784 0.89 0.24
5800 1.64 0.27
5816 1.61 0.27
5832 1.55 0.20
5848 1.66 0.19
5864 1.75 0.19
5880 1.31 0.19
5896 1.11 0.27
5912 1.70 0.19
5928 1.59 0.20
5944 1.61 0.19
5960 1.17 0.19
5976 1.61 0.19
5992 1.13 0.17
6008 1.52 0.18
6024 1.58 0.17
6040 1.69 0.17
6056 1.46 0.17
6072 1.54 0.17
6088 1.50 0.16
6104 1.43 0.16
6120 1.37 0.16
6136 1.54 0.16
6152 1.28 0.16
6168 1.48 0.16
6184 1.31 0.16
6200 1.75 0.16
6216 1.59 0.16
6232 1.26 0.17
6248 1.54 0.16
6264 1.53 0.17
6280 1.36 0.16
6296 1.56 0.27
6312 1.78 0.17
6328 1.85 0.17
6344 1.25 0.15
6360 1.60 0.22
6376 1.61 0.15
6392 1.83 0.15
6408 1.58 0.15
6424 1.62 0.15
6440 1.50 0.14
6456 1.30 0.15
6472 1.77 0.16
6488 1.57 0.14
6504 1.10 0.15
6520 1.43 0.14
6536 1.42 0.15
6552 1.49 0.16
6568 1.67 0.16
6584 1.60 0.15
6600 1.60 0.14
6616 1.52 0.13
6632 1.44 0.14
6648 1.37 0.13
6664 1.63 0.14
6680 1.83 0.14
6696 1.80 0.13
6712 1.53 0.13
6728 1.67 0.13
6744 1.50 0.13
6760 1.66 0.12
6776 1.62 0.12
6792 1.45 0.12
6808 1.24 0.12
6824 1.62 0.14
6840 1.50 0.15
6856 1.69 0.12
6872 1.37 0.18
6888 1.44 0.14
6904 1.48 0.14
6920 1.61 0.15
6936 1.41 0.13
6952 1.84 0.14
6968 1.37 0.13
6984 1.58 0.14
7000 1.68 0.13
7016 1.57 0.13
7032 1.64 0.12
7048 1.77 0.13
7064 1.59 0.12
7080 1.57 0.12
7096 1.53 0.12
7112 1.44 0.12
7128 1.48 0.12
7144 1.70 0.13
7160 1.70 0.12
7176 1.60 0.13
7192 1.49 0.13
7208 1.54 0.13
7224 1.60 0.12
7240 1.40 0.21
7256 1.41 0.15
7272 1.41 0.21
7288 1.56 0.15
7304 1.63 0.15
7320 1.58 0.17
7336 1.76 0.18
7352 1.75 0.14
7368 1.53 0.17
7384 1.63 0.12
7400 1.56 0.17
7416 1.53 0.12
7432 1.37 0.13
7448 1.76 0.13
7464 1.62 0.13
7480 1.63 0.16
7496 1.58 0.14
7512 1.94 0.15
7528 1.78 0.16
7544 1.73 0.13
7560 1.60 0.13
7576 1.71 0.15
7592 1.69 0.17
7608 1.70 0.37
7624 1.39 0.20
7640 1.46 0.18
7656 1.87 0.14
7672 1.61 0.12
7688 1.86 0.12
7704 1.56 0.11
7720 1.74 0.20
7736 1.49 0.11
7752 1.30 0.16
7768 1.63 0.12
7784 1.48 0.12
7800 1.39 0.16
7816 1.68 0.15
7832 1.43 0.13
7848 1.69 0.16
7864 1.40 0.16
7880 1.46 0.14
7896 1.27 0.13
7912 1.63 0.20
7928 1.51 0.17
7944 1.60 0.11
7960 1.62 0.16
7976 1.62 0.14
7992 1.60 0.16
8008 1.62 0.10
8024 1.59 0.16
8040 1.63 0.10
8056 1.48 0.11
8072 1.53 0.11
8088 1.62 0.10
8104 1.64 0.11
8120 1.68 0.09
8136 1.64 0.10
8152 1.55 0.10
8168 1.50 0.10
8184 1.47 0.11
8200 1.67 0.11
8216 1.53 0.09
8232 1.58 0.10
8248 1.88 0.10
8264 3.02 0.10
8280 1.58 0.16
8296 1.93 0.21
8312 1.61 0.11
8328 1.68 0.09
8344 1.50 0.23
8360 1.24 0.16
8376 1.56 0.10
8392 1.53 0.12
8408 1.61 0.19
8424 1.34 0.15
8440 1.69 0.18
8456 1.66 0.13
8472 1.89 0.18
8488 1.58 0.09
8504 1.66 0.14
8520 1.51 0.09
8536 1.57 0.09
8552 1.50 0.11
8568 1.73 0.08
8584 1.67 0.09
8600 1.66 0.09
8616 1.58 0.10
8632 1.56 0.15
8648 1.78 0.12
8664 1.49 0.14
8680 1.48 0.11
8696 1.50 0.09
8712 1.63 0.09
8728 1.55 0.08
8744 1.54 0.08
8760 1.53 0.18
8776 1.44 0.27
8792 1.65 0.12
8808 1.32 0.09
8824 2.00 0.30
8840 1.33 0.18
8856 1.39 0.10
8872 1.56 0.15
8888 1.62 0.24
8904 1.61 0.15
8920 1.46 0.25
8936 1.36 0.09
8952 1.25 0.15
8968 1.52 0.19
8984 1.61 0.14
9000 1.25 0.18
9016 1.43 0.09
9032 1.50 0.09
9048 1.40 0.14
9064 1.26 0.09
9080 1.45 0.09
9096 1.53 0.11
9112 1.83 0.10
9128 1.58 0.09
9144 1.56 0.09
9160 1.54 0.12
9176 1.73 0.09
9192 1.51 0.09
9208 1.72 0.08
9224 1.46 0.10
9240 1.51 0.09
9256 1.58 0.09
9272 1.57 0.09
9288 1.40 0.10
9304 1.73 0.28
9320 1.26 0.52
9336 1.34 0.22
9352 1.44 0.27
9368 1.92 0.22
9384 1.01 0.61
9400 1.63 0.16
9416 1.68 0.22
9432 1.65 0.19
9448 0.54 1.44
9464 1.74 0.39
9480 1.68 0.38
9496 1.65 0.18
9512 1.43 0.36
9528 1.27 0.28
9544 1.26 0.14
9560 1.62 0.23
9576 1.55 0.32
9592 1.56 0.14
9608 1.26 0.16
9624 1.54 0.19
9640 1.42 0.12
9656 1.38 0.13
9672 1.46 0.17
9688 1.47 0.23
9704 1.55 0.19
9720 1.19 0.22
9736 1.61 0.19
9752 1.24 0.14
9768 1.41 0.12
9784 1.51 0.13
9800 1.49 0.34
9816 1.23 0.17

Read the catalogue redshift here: 0.259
